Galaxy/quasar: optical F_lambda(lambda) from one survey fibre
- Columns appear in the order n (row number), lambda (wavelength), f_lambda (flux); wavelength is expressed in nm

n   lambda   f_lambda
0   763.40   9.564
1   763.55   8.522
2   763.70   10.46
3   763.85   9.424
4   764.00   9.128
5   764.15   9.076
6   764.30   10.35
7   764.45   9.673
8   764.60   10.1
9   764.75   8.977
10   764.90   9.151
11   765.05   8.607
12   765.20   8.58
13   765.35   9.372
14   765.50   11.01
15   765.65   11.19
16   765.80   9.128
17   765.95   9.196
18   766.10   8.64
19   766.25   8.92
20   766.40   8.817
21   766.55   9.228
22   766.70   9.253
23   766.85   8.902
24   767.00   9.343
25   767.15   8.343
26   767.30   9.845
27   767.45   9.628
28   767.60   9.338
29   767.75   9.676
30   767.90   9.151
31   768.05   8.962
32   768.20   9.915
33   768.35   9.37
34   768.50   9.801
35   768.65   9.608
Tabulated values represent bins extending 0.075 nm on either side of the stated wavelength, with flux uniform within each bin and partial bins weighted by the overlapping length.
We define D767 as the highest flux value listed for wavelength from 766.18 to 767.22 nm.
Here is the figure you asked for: 9.343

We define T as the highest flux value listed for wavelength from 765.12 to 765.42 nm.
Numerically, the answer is 9.372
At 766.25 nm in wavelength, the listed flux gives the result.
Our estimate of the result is 8.92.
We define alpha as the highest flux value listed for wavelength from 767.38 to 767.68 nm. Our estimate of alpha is 9.628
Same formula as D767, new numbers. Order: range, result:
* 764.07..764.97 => 10.35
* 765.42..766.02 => 11.19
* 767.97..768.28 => 9.915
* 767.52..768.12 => 9.676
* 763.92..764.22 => 9.128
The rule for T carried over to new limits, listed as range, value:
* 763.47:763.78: 10.46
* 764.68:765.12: 9.151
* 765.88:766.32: 9.196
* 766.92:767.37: 9.845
